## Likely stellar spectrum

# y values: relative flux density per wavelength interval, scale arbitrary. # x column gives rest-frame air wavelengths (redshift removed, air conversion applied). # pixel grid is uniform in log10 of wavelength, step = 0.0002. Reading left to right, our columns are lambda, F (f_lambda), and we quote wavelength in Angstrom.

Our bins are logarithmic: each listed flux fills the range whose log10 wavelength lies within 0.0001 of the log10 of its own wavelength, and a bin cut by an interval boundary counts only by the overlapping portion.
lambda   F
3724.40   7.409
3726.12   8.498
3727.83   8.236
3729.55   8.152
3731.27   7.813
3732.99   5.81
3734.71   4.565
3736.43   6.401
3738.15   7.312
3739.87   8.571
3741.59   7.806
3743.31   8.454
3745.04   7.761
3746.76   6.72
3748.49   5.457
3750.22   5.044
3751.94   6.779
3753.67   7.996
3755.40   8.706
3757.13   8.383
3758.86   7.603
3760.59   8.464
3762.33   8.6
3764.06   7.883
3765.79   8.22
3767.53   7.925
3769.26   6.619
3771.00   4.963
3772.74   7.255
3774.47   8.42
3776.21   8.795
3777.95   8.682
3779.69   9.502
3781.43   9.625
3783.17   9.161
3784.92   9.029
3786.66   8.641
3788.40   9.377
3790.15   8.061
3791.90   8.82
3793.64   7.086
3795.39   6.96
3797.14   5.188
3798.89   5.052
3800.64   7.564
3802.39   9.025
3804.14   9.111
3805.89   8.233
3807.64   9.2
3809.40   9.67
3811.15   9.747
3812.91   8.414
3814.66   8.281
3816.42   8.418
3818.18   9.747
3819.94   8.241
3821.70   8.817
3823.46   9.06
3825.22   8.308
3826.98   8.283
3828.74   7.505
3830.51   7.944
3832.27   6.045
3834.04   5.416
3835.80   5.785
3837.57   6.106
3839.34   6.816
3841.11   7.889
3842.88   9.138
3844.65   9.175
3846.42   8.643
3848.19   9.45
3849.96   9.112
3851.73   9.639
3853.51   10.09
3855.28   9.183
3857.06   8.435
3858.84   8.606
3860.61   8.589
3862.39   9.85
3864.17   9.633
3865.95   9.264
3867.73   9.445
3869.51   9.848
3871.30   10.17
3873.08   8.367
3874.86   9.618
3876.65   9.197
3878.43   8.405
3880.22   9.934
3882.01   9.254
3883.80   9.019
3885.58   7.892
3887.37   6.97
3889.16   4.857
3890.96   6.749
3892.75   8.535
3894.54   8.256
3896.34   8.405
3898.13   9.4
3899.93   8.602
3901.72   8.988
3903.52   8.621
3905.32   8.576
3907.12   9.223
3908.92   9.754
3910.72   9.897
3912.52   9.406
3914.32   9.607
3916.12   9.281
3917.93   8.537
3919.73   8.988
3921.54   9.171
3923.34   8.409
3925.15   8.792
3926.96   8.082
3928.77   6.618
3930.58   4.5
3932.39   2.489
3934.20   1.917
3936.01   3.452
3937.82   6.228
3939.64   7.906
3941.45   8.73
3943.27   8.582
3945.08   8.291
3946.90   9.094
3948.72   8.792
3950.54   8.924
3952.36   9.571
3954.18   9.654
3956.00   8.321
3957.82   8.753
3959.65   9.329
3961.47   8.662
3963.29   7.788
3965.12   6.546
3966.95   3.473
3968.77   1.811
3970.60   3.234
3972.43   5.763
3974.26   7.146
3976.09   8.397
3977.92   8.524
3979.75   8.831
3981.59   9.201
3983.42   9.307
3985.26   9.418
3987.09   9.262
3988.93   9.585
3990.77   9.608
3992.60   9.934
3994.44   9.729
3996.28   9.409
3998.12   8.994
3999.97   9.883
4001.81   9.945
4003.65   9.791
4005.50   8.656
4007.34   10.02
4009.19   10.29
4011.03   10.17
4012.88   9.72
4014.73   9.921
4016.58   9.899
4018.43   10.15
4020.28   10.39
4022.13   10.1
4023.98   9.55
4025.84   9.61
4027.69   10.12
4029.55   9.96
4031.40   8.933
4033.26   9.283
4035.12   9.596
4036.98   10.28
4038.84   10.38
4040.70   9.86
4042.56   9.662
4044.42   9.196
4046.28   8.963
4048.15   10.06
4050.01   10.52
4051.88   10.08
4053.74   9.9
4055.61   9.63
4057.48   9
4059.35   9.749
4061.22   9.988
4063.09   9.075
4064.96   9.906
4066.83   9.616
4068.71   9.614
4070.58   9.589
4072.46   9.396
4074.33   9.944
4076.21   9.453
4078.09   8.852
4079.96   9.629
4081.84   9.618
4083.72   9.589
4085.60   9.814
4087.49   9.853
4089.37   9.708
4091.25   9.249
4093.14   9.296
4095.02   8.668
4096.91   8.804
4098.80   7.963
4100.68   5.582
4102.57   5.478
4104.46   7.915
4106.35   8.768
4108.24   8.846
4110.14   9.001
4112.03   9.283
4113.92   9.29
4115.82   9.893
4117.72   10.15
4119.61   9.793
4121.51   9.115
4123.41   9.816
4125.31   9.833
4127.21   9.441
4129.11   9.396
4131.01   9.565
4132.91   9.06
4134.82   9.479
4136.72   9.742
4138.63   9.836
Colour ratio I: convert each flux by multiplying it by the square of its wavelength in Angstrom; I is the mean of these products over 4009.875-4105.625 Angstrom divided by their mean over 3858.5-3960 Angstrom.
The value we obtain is 1.22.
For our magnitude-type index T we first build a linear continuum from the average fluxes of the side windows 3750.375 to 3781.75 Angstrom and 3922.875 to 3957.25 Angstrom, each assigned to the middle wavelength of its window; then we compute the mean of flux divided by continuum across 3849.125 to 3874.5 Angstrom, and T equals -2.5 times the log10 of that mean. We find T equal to -0.22 mag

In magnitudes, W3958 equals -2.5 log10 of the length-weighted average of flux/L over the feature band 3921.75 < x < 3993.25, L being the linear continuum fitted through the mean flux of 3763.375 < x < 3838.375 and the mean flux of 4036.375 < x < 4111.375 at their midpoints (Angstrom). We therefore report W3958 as 0.16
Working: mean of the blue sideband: 8.01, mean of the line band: 7.52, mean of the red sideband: 9.26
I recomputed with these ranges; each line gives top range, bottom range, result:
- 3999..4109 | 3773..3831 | 1.28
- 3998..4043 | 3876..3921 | 1.21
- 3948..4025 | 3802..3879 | 1.09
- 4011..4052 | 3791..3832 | 1.35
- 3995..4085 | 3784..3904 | 1.28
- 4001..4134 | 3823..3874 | 1.24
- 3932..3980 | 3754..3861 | 0.93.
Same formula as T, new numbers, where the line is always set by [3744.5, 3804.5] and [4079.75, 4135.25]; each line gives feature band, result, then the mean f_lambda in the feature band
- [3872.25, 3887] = -0.091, 8.9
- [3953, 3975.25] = 0.250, 6.75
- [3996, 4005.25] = -0.108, 9.54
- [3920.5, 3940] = 0.341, 6.11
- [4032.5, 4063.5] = -0.106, 9.73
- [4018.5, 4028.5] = -0.145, 9.97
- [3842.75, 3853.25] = -0.150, 9.25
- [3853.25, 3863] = -0.121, 9.05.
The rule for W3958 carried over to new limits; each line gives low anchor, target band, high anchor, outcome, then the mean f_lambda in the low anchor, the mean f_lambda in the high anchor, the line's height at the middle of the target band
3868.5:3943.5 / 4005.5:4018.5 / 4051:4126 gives -0.138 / 8.07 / 9.21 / 8.73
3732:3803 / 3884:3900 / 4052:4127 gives 0.065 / 7.61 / 9.21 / 8.23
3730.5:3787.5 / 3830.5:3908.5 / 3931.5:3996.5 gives -0.113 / 7.67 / 7.65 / 7.66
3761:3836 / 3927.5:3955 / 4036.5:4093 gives 0.267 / 8.08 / 9.66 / 8.93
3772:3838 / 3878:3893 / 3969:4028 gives 0.082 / 8.13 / 9.11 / 8.54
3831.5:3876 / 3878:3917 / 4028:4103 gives 0.016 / 8.58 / 9.37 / 8.75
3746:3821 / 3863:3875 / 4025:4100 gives -0.120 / 8.02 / 9.55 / 8.49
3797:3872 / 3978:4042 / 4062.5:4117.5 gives -0.097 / 8.45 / 9.04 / 8.85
